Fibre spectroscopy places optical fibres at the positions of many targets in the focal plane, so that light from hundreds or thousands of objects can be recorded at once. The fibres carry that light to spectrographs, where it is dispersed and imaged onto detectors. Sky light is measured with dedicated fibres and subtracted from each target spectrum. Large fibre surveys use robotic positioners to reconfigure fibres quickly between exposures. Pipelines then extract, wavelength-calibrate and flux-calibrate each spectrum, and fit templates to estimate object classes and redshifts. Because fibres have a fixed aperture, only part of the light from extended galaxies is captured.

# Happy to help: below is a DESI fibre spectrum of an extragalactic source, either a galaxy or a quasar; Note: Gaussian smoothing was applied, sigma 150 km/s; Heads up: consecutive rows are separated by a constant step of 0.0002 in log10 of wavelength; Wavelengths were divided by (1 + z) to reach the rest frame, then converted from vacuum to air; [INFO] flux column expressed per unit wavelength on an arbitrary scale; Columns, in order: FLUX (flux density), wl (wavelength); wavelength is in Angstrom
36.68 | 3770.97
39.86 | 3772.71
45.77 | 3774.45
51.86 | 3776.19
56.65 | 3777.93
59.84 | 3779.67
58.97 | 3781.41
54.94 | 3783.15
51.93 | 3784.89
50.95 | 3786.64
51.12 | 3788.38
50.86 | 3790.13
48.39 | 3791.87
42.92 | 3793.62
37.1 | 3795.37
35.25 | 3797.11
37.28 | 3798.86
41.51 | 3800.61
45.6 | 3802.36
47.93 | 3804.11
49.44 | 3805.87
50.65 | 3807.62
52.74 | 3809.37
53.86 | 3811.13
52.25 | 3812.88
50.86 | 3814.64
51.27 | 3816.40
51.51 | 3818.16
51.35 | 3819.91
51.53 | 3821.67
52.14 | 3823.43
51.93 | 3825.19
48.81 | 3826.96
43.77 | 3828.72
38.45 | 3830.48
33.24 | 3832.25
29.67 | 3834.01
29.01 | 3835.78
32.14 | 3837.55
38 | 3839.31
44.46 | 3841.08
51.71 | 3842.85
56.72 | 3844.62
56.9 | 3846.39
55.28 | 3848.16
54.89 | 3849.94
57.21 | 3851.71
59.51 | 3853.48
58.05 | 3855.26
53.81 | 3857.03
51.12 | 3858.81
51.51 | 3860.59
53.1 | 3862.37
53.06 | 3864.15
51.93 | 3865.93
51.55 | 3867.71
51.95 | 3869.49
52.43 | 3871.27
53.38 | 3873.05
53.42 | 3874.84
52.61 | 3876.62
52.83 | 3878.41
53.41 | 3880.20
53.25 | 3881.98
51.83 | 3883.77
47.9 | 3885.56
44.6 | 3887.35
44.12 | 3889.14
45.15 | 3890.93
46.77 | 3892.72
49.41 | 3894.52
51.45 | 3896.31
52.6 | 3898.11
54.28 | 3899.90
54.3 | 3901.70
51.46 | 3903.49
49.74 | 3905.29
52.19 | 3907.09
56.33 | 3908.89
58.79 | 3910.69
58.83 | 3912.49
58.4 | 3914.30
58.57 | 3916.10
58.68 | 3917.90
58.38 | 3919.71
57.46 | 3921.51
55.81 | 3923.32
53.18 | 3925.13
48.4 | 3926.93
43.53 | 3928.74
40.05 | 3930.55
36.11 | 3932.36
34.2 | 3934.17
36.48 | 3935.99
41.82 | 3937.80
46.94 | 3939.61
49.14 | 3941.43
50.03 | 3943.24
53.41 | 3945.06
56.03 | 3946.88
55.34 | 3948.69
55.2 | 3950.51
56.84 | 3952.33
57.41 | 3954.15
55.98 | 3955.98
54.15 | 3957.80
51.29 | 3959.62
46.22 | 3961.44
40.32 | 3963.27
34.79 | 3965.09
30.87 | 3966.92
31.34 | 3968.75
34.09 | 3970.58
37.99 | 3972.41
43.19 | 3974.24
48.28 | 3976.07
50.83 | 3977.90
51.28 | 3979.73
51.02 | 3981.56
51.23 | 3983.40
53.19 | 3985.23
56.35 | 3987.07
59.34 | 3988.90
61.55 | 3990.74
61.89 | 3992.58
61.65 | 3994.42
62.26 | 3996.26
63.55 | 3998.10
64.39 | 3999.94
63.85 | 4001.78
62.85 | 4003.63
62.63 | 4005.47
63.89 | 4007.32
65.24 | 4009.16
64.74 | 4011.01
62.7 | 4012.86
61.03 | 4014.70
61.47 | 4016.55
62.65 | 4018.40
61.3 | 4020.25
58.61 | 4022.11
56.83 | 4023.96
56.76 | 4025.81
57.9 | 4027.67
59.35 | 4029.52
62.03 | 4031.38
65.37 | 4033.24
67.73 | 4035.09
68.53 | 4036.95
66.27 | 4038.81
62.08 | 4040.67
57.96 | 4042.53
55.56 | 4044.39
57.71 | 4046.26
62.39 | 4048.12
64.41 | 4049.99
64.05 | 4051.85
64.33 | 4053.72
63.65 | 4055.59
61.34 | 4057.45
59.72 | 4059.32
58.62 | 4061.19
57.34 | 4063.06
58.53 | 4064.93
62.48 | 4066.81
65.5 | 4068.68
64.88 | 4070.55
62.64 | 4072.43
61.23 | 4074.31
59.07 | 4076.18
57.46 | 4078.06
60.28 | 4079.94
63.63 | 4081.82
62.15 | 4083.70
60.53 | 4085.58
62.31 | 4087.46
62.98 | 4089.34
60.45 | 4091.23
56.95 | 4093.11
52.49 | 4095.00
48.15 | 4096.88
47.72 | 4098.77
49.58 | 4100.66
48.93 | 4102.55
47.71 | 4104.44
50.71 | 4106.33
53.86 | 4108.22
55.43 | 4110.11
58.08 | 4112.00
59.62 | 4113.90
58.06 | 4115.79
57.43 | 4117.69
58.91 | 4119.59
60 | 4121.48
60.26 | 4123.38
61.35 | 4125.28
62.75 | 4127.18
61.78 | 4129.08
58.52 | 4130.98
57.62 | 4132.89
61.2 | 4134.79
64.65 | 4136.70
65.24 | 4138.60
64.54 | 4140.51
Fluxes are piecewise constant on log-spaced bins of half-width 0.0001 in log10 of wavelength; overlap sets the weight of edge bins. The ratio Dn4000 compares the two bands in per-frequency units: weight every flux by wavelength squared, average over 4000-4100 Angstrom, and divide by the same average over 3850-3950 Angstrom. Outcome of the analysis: 1.3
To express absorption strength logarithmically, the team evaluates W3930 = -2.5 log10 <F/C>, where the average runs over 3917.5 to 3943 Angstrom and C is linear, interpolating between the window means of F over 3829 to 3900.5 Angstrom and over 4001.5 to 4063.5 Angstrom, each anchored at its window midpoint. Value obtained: 0.15 mag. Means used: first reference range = 49.3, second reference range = 61.8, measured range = 47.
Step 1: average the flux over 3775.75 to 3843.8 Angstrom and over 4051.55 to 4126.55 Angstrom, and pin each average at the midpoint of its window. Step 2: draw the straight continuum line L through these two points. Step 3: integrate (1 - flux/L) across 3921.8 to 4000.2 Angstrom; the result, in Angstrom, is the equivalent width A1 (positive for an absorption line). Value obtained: 5.6 Angstrom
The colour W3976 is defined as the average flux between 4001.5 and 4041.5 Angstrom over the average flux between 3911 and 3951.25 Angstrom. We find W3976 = 1.2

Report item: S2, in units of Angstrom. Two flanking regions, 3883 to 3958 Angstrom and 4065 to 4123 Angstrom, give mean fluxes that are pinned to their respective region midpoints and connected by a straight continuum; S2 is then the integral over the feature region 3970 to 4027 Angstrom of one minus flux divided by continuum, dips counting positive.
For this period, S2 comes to -3.6 Angstrom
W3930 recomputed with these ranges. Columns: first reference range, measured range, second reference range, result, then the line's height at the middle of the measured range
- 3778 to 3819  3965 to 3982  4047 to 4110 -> 0.31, 55.1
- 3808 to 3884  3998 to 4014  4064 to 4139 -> -0.15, 55.3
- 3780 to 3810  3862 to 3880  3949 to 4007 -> -0.06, 49.6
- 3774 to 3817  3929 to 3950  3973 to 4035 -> 0.23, 56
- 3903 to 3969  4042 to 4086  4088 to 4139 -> -0.11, 55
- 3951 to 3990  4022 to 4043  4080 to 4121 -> -0.20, 51.7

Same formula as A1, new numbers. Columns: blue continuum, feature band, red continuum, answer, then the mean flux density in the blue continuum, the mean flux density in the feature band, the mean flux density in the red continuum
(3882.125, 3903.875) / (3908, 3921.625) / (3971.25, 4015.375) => -1.83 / 49.6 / 58.2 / 57.6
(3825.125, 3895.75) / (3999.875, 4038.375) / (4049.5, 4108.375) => -4.44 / 49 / 62.4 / 58.6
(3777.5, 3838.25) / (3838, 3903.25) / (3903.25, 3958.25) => -3.12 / 47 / 51.7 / 51.5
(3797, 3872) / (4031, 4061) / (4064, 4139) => -3.29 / 48.6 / 62.6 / 58.5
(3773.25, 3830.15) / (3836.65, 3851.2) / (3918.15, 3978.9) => -0.12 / 49.2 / 49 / 46.9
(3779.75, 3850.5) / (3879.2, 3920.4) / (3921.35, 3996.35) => -3.81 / 47.3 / 52.6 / 48.7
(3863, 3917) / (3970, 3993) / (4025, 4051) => 2.91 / 52.2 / 50.8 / 61.7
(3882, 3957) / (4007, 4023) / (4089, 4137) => -2.58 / 50.9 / 62.4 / 56.6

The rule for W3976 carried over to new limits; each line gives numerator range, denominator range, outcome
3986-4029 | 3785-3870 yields 1.27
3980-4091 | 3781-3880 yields 1.25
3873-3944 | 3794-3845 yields 1.12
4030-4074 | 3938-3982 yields 1.31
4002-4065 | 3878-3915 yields 1.19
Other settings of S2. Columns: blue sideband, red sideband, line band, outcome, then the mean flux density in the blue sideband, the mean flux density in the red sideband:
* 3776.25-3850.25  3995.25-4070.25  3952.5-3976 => 5.6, 47.7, 62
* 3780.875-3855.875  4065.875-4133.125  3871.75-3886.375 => -0.7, 47.9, 58.1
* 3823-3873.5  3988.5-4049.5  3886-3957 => 4.5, 48.8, 61.9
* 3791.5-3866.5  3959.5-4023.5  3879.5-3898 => 0.5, 47.8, 54.3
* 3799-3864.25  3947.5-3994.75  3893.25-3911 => -1.3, 48.6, 49.6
